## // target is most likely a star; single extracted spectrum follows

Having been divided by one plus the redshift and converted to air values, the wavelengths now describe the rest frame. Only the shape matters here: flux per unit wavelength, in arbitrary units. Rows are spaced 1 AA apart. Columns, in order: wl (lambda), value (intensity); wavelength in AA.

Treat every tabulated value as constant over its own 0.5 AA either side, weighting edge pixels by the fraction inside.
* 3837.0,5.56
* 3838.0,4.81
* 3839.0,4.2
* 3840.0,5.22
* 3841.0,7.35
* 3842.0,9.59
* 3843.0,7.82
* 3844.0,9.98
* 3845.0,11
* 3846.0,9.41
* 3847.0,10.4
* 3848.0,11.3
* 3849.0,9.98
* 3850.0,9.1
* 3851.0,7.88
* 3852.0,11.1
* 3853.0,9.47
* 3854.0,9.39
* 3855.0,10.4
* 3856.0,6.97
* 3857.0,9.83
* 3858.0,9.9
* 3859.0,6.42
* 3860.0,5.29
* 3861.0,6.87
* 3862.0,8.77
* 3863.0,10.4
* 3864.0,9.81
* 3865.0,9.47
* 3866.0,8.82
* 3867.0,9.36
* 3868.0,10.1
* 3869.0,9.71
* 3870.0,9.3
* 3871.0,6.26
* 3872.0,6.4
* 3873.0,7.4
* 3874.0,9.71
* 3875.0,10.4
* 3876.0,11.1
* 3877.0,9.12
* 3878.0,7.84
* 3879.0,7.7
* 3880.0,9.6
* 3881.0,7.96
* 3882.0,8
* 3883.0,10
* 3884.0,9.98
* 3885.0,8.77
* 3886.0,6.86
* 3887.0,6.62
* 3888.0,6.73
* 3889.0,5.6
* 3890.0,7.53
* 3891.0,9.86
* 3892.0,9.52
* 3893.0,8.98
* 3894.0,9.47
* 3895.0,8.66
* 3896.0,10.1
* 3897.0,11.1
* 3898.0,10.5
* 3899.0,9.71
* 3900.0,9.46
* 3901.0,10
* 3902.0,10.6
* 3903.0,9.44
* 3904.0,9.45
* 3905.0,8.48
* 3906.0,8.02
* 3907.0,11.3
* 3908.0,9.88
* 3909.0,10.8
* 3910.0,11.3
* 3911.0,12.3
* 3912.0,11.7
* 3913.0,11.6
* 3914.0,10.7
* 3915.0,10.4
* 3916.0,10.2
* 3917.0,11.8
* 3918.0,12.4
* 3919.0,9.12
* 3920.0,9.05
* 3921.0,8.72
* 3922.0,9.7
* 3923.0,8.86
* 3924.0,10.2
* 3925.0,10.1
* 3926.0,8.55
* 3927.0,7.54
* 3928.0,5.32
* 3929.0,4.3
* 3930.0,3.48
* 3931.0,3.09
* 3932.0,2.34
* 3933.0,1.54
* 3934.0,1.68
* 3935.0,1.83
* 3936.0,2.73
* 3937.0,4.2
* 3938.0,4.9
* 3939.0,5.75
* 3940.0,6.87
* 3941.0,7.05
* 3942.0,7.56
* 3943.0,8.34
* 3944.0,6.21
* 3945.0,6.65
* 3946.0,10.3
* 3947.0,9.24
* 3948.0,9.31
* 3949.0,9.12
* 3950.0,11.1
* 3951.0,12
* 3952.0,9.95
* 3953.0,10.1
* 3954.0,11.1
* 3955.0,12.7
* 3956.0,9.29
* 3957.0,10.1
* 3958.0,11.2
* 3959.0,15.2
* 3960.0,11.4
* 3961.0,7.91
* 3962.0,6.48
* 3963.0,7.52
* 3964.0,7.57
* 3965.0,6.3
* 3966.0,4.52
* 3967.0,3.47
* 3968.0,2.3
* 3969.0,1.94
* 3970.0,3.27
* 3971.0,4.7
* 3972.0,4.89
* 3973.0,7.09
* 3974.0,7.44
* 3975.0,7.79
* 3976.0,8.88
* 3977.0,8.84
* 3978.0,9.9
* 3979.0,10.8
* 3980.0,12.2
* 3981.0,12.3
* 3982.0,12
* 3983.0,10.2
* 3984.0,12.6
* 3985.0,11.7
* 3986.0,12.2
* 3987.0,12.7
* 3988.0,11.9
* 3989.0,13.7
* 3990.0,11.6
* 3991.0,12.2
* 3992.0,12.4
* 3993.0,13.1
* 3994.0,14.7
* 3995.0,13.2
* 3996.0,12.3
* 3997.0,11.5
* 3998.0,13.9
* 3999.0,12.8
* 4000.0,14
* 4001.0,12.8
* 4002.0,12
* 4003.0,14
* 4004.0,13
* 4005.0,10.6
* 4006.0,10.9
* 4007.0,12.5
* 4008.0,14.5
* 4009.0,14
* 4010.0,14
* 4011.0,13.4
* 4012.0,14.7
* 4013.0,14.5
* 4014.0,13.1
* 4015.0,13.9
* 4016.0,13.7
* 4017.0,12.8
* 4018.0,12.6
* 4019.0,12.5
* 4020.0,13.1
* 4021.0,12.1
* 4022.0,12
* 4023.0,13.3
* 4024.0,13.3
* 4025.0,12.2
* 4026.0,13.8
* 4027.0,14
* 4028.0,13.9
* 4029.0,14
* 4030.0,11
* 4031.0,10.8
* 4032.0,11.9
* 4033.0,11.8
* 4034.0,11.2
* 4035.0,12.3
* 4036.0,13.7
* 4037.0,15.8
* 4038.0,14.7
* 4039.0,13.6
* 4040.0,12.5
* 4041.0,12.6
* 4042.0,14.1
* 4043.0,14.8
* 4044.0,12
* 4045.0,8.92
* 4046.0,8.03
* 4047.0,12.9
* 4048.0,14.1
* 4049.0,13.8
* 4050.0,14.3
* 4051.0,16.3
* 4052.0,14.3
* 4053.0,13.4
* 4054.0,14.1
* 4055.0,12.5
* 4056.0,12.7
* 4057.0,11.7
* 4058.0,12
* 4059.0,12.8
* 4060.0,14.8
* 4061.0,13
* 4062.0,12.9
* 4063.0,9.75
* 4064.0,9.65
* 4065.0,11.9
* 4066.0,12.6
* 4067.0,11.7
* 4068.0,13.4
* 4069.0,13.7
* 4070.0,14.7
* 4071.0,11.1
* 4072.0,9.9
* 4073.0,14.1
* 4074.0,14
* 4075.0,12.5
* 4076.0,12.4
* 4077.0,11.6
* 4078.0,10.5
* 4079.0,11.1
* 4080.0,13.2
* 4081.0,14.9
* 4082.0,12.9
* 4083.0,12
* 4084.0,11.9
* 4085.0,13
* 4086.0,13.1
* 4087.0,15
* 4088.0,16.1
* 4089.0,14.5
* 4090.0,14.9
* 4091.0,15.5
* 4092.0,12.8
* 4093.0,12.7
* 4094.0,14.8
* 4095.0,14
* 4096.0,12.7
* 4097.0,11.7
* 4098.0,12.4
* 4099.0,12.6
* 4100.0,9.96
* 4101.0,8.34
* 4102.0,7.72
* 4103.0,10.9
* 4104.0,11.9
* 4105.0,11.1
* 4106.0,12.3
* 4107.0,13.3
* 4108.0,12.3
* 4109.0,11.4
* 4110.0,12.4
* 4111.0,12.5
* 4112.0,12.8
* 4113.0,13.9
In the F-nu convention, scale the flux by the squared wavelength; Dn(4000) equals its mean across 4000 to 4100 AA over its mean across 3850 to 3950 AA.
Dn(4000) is 1.7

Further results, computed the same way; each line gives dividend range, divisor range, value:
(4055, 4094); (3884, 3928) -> 1.47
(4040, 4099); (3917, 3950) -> 2.00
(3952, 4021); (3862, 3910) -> 1.26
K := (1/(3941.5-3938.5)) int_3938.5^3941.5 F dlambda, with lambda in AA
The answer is 6.56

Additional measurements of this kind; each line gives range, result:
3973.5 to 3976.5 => 8.04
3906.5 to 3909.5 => 10.7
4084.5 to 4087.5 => 13.7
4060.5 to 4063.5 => 11.9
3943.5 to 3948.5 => 8.34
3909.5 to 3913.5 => 11.7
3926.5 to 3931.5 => 4.75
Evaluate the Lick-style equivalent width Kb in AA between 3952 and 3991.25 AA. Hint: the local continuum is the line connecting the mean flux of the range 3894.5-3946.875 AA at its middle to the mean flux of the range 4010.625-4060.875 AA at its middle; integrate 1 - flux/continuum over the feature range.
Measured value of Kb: 4.5 AA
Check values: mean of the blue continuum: 8.2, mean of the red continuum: 13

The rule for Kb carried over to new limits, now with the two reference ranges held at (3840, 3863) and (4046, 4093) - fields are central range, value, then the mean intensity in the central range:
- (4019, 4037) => -0.71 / 12.7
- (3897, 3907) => 0.20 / 9.69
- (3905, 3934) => 4.47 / 8.6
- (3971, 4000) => 0.71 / 11.2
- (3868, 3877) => 0.45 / 8.88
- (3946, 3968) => 3.45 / 9.18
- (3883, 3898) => 1.57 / 8.67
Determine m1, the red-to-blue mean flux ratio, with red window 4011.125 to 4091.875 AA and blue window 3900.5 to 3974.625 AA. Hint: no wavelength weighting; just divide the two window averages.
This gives 1.6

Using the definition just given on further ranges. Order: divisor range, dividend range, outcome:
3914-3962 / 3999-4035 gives 1.59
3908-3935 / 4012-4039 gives 1.58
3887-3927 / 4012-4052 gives 1.34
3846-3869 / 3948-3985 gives 0.96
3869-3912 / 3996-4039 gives 1.43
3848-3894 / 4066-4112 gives 1.44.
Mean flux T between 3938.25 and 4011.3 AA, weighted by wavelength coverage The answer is 10.1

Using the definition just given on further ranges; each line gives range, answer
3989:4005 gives 12.9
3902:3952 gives 8.14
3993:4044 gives 13.1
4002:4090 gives 12.9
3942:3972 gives 8.18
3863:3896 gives 8.69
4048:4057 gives 13.8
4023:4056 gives 13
